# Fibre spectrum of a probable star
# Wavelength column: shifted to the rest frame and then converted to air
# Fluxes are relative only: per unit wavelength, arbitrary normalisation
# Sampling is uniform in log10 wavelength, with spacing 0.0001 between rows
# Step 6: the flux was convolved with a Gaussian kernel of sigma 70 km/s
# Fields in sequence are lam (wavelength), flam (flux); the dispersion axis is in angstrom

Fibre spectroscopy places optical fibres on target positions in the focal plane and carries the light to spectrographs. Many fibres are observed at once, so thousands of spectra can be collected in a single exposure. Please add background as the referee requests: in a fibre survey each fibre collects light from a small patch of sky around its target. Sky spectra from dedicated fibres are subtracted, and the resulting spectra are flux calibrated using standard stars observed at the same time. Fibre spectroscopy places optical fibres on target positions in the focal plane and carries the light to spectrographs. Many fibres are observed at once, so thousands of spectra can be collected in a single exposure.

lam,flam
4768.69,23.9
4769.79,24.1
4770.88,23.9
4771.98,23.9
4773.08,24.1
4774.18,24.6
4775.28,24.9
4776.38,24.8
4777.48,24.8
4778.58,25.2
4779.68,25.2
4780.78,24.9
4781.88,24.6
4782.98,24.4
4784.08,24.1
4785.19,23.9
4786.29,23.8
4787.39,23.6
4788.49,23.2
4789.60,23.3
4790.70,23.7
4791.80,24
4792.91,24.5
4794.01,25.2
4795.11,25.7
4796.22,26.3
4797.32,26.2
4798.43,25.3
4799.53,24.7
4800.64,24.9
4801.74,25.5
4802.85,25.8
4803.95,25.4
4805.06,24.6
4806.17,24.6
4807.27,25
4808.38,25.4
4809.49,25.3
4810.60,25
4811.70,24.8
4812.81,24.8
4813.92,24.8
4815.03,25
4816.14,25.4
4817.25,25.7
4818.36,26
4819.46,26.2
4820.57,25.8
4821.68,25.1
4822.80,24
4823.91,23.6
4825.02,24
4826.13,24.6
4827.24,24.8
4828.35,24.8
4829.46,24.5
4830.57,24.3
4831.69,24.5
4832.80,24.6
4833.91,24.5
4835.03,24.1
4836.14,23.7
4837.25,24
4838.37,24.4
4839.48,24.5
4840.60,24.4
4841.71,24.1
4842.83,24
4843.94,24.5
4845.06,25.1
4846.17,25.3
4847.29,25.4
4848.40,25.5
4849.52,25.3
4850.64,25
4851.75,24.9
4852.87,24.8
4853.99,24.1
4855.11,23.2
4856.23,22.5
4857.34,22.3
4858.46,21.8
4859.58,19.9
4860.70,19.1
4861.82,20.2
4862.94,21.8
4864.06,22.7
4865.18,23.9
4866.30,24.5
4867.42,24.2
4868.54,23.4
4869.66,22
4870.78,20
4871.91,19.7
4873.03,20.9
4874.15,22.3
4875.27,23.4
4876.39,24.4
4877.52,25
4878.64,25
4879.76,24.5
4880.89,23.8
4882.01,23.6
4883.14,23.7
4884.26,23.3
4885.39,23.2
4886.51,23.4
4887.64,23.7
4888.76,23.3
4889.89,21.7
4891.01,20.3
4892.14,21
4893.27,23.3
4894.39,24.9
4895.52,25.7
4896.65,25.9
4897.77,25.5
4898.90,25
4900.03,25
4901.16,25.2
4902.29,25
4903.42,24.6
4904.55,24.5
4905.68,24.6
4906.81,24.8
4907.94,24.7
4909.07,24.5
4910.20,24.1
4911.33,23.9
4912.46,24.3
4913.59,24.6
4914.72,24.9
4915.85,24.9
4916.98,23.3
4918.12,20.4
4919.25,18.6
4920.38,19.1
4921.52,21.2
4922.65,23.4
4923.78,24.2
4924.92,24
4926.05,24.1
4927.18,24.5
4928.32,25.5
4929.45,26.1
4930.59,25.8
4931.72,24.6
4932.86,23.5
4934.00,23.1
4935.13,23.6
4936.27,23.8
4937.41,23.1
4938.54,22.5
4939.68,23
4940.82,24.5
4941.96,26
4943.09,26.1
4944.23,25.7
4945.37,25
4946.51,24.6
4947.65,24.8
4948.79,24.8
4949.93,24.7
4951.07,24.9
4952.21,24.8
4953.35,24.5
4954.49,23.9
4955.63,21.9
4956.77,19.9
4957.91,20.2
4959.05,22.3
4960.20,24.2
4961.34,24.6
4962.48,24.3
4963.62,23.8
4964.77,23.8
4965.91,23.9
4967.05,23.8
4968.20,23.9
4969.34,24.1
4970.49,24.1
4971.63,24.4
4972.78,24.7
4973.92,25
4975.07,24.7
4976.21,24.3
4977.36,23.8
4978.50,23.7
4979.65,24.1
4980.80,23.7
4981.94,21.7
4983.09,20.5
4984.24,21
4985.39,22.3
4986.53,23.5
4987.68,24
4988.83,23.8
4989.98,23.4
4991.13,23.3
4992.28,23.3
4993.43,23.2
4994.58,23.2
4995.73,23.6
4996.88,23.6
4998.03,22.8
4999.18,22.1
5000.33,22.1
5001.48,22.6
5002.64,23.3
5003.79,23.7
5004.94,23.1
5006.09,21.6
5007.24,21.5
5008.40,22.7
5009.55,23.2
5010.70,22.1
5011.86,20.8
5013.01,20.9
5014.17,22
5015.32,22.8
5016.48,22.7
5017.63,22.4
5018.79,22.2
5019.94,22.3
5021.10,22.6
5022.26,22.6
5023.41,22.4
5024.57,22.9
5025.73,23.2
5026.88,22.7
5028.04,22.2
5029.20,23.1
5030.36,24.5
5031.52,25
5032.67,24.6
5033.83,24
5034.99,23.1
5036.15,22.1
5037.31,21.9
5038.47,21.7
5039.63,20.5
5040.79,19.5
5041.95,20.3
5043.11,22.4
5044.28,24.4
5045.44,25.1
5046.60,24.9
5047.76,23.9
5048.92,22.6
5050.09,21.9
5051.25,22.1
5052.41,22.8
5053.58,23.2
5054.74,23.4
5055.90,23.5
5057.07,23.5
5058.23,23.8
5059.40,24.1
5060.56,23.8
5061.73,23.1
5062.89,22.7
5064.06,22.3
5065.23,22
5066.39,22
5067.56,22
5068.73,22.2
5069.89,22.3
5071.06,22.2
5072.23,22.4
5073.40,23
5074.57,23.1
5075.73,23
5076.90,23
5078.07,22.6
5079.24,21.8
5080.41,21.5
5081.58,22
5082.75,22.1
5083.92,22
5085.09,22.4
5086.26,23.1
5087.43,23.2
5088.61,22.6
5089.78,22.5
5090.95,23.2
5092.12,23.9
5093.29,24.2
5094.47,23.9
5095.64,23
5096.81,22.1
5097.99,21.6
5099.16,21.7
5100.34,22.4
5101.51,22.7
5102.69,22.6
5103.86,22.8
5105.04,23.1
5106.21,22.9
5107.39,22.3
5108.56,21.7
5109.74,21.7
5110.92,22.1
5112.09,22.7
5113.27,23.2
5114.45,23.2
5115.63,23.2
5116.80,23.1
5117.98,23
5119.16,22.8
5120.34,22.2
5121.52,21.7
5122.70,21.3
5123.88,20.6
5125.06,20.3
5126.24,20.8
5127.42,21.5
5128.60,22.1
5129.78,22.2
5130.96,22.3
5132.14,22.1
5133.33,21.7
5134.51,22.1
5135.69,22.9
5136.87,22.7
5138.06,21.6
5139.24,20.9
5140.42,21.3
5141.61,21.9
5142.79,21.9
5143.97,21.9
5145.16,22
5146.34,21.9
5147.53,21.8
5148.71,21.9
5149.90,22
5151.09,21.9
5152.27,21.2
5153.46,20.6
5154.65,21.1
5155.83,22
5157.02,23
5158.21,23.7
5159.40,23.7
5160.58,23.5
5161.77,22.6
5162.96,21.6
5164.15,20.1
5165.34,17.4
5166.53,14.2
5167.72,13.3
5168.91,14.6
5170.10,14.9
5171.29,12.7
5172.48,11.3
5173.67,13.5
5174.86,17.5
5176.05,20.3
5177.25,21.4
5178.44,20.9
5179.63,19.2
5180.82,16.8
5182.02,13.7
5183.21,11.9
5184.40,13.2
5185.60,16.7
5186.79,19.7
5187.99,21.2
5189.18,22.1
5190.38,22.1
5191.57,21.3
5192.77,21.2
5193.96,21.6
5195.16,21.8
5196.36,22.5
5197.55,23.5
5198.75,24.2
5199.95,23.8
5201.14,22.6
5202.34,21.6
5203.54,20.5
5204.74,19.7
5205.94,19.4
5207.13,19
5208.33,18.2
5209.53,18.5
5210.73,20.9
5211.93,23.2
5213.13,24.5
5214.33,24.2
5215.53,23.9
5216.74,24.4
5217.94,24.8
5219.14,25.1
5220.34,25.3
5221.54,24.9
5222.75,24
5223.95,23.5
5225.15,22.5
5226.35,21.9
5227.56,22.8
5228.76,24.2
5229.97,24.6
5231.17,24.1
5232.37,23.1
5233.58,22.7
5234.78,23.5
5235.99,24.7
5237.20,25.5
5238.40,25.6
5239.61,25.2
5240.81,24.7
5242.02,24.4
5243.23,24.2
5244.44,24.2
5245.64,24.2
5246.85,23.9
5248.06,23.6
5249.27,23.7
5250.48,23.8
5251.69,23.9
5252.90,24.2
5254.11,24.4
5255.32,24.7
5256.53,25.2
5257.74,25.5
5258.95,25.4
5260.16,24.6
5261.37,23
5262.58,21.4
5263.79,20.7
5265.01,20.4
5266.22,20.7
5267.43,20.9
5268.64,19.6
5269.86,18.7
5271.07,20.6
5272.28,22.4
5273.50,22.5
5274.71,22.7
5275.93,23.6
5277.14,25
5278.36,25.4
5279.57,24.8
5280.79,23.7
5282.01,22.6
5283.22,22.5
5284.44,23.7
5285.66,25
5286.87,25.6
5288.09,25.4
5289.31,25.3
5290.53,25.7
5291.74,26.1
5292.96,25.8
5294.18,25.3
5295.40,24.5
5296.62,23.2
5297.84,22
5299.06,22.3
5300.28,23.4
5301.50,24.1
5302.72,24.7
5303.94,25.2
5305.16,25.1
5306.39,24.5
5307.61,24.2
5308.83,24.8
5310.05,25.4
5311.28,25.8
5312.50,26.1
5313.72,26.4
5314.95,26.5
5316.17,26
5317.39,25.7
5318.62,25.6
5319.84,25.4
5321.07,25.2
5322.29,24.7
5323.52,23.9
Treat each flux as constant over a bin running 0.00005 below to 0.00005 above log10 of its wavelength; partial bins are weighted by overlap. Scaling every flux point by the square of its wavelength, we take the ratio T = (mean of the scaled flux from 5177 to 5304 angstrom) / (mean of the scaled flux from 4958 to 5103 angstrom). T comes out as 1.08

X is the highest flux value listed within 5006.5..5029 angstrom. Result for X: 23.2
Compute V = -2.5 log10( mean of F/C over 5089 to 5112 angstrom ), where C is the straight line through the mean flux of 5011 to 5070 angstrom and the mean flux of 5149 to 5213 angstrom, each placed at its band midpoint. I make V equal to -0.06 mag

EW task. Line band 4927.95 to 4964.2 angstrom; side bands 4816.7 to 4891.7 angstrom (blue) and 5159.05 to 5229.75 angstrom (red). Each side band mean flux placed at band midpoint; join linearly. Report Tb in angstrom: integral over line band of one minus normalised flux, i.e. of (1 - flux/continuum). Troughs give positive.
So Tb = -2.0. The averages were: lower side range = 23.7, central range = 24.1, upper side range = 20.4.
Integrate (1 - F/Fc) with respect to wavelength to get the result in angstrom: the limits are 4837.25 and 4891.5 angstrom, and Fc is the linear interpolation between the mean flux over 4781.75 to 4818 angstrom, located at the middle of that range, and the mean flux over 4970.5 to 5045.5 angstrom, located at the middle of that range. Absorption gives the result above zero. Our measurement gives 2.0 angstrom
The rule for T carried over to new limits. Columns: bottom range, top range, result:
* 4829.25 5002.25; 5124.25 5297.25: 1.05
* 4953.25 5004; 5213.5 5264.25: 1.14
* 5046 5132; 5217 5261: 1.14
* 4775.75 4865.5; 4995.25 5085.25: 1.02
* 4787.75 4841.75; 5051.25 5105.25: 1.02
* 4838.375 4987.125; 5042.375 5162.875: 1.03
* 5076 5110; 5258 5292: 1.10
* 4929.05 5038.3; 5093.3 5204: 0.95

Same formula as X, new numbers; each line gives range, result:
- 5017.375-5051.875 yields 25.1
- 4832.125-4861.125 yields 25.5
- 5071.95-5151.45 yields 24.2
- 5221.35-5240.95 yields 25.6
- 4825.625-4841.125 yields 24.8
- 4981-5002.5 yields 24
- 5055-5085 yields 24.1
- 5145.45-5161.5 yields 23.7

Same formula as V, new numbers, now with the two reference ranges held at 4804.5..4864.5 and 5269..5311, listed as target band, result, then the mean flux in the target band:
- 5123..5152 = 0.109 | 21.8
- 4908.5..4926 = 0.051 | 23.1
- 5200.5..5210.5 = 0.199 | 20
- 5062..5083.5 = 0.081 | 22.4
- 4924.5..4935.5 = -0.015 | 24.5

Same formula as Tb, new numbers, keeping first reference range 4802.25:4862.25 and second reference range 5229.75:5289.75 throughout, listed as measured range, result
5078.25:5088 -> 0.7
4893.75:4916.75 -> -0.5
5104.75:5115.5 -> 0.6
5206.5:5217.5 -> 0.8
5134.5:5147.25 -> 1.0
